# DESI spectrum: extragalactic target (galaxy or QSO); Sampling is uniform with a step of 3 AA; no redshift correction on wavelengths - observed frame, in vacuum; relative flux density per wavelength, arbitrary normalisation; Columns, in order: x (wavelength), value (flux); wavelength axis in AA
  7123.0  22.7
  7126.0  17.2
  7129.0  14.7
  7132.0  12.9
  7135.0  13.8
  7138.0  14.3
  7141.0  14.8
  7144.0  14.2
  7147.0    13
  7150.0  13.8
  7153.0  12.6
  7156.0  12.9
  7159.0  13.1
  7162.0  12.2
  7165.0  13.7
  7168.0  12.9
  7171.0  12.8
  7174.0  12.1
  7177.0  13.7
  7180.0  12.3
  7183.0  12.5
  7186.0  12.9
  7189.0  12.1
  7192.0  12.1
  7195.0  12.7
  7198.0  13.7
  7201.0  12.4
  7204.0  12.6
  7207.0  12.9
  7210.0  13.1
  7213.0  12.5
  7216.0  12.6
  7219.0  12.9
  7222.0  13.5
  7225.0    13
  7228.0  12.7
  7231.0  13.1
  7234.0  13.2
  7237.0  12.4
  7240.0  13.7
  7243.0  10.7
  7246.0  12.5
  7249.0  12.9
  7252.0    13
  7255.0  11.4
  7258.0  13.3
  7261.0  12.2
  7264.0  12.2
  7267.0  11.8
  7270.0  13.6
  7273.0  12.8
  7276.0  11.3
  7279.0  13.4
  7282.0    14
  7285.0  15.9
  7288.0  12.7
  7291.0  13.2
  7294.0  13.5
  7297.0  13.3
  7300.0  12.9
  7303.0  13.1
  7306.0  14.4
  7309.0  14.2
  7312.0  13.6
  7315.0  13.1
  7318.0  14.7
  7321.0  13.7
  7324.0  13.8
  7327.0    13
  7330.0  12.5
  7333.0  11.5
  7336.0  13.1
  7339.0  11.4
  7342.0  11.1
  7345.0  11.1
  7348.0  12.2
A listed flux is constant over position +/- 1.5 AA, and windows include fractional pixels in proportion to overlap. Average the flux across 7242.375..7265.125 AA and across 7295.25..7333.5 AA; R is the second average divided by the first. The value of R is 1.09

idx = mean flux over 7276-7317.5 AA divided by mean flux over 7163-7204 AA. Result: 1.07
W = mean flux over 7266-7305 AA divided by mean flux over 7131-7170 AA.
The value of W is 0.99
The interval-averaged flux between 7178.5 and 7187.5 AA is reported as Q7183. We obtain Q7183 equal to 12.6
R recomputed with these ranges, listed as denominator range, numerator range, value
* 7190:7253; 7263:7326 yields 1.05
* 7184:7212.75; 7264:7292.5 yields 1.03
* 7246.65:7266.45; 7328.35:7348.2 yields 0.95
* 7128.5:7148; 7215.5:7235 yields 0.93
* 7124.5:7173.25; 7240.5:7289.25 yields 0.93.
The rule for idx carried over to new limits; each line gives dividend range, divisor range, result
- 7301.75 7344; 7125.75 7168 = 0.96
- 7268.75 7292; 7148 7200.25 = 1.04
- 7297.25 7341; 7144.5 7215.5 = 1.03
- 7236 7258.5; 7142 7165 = 0.94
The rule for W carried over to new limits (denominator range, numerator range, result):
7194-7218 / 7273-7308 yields 1.05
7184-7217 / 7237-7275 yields 0.98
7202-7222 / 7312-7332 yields 1.05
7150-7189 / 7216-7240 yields 1.01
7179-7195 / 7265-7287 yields 1.07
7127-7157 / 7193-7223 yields 0.93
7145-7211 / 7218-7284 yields 0.99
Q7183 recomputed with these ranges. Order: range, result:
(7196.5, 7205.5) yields 12.9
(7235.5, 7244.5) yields 12.3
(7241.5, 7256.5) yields 12.1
